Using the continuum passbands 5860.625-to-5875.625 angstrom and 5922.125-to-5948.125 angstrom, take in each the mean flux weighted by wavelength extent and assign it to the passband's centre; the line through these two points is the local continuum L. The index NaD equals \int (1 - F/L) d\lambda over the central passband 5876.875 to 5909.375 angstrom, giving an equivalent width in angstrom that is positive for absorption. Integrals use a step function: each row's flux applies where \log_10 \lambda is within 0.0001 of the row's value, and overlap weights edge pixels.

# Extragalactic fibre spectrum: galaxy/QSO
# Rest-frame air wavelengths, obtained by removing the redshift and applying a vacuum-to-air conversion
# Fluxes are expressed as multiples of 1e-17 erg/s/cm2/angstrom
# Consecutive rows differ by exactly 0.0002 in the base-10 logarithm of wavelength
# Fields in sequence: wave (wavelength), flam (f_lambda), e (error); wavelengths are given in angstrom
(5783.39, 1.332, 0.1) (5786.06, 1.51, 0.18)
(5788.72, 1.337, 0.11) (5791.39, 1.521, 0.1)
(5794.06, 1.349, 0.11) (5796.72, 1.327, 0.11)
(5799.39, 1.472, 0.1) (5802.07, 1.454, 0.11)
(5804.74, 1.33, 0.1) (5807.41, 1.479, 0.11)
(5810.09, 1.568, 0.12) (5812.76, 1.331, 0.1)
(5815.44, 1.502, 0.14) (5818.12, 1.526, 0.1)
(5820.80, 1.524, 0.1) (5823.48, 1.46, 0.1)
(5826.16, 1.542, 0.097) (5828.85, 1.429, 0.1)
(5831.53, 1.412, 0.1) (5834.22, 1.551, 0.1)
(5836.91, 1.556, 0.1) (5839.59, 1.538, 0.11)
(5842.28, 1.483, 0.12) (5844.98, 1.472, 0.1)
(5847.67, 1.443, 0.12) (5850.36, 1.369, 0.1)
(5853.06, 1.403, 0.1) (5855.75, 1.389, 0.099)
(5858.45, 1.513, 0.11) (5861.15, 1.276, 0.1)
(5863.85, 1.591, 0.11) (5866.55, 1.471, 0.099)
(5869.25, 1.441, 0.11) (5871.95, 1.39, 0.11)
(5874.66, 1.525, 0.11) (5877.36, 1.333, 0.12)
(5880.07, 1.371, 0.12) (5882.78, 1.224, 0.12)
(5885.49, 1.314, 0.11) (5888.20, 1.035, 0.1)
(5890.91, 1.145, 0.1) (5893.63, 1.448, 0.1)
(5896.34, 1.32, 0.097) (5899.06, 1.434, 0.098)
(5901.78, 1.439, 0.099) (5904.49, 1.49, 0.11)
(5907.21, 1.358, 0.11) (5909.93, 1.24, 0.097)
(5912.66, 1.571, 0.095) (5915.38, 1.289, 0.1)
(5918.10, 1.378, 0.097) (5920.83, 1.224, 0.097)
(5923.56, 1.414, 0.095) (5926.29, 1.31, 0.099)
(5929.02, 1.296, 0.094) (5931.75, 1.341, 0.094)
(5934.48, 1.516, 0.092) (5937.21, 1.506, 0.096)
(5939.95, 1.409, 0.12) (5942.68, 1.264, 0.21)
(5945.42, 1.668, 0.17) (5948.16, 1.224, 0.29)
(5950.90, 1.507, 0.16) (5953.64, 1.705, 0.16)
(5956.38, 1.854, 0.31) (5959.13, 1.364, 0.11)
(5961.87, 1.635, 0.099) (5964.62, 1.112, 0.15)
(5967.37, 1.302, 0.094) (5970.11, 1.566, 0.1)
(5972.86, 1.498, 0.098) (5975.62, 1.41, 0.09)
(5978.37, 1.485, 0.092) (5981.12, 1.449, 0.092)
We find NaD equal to 2.55 angstrom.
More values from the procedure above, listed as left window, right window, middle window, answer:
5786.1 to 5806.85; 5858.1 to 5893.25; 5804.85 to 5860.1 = -3.4 angstrom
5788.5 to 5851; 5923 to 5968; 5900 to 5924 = 1.1 angstrom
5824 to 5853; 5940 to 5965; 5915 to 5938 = 1.9 angstrom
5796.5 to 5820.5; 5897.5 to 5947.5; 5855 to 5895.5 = 1.6 angstrom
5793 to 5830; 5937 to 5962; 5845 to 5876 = 0.7 angstrom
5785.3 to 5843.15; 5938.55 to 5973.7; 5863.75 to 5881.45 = 0.4 angstrom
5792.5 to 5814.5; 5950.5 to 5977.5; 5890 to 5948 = 3.6 angstrom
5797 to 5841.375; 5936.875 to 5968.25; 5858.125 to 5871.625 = 0.2 angstrom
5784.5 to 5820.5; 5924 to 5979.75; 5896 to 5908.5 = 0.3 angstrom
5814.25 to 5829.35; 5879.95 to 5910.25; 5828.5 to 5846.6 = -0.4 angstrom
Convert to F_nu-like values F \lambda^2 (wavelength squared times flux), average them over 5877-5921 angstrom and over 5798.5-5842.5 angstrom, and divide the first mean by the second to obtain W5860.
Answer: 0.9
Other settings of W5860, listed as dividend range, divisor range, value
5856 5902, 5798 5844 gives 0.94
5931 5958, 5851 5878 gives 1.08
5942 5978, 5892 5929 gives 1.09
